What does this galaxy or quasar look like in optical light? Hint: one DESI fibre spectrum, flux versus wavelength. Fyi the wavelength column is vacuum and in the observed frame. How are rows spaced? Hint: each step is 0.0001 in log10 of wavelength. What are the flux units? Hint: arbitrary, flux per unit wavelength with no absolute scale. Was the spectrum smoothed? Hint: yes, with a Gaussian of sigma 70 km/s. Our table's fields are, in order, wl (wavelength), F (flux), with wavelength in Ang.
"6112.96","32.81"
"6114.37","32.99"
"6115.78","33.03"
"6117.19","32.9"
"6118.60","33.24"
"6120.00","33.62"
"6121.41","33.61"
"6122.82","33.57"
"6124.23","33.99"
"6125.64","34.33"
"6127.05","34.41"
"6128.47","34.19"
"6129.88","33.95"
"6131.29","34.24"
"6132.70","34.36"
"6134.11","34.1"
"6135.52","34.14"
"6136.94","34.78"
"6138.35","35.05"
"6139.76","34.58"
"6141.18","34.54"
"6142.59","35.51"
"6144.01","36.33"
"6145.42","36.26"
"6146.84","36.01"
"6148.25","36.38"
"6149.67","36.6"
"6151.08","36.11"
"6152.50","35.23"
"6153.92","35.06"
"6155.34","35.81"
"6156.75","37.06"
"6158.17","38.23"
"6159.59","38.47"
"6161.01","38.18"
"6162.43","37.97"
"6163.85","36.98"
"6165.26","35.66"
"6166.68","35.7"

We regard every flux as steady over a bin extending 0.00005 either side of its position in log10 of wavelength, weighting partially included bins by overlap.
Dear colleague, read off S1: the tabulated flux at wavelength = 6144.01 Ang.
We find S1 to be 36.33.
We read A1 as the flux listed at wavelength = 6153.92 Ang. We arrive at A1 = 35.06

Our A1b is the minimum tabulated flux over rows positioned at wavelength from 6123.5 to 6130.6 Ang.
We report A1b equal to 33.95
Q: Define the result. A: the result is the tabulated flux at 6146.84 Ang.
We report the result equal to 36.01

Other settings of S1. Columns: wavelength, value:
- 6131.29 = 34.24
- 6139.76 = 34.58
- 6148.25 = 36.38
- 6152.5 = 35.23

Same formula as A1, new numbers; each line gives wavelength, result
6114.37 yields 32.99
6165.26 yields 35.66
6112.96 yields 32.81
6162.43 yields 37.97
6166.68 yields 35.7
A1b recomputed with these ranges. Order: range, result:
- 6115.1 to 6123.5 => 32.9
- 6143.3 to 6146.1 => 36.26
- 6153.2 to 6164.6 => 35.06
